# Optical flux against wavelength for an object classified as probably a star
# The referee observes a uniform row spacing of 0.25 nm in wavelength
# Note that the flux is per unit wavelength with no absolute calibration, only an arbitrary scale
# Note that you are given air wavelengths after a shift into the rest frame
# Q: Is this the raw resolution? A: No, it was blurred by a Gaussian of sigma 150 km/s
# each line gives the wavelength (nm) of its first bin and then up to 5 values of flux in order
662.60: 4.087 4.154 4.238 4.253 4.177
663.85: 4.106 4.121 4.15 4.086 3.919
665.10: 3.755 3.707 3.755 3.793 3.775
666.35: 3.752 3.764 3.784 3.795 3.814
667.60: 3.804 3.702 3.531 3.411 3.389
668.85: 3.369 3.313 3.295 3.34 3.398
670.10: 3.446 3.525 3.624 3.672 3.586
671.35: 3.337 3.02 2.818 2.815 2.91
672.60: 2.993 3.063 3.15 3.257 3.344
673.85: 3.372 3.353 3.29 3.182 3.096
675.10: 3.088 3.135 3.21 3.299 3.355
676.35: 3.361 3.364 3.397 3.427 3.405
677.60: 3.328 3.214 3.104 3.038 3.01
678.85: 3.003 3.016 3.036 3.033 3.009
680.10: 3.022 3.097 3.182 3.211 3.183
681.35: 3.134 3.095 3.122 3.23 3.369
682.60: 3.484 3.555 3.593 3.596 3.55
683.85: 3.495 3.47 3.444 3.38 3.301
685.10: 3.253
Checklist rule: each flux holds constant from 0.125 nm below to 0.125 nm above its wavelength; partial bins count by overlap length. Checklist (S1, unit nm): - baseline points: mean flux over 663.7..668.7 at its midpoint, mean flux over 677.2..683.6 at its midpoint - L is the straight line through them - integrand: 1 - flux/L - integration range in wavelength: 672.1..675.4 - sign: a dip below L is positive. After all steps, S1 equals 0.31 nm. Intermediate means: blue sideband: 3.8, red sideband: 3.21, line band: 3.16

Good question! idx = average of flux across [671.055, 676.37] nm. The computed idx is 3.17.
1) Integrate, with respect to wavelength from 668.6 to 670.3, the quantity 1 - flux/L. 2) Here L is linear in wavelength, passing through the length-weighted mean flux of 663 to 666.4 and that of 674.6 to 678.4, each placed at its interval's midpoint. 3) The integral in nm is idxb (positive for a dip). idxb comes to 0.145 nm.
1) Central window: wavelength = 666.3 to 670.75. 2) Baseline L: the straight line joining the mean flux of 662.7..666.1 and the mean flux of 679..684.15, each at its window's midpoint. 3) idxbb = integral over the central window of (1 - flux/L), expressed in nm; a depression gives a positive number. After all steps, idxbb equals 0.318 nm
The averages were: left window 4.01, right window 3.26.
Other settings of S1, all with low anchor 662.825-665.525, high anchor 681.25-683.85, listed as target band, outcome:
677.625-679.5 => 0.241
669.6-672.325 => 0.355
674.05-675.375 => 0.174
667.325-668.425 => 0.075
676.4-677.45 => 0.056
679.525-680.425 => 0.113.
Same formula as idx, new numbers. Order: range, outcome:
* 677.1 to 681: 3.12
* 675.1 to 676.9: 3.28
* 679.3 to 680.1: 3.02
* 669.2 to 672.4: 3.3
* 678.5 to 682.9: 3.15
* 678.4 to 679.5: 3.02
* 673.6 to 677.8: 3.29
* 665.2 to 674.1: 3.44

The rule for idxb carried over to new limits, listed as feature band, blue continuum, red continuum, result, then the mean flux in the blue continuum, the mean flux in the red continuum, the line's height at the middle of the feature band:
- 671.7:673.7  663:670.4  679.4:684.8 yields 0.30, 3.74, 3.29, 3.57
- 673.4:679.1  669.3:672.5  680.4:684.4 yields 0.13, 3.29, 3.35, 3.32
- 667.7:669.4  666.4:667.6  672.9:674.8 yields 0.11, 3.79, 3.26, 3.67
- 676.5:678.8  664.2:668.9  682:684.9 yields 0.20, 3.75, 3.46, 3.56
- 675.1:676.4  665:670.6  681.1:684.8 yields 0.09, 3.6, 3.39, 3.49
